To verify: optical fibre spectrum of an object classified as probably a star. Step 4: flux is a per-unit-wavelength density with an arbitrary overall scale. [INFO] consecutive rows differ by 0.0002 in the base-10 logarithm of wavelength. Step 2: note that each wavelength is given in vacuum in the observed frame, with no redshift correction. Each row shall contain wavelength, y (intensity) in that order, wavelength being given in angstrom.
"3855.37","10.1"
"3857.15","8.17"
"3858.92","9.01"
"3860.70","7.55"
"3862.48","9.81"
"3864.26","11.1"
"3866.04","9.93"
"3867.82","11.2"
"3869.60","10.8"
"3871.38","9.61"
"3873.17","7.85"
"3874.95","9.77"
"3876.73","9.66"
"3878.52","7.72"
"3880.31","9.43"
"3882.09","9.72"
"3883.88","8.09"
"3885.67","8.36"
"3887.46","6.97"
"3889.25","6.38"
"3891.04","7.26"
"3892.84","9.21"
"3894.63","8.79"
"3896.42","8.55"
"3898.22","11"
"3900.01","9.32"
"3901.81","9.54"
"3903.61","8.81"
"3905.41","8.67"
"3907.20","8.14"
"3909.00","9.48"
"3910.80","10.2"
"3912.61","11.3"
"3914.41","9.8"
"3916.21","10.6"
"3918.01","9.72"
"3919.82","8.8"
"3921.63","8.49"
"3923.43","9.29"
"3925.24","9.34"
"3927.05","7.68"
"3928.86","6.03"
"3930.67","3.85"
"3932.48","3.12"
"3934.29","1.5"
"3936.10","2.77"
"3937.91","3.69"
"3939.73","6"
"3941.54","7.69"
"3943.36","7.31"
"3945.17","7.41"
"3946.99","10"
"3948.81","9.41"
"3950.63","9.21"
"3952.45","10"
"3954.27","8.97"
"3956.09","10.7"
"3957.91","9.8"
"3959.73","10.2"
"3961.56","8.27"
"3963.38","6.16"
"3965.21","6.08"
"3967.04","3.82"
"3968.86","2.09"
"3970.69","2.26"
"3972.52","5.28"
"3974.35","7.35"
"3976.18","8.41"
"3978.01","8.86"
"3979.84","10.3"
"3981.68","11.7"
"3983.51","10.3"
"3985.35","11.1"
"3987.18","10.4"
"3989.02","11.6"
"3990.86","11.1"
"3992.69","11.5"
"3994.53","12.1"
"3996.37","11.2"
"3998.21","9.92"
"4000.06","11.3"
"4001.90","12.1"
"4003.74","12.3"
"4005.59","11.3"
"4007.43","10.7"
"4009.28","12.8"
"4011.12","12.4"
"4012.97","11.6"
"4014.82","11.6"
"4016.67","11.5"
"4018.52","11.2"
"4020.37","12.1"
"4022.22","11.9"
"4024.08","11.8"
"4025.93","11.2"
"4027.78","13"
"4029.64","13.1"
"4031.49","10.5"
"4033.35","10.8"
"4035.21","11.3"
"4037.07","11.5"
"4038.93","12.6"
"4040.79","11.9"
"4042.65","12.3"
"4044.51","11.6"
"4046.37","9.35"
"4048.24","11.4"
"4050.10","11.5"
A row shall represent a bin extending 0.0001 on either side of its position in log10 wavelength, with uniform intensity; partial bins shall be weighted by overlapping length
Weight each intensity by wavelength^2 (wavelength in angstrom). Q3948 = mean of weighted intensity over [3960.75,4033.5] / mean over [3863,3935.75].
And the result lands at 1.24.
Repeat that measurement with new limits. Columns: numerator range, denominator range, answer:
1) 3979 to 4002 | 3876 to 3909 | 1.35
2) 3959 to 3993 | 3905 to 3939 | 1.13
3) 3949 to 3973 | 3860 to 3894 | 0.84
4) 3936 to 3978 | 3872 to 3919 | 0.82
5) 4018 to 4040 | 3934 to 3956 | 1.68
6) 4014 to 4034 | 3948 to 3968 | 1.44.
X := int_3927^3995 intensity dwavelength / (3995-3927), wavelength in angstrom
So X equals 7.72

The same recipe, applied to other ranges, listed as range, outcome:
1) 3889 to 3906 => 8.84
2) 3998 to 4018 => 11.6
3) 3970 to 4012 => 10.3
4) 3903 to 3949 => 7.62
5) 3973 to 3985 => 9.41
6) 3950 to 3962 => 9.65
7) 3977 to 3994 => 10.8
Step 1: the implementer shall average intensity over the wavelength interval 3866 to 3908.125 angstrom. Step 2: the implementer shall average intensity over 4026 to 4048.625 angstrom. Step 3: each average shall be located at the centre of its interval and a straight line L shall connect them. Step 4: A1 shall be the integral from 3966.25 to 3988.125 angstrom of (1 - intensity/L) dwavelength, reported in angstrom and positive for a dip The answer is 6.0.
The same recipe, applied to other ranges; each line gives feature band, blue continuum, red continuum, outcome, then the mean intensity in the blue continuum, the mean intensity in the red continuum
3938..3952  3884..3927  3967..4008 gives 2.0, 9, 9.55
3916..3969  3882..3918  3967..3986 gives 5.7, 9.01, 7.52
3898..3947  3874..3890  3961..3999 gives 4.4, 8.47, 8.57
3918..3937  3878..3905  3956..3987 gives 4.6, 8.62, 7.79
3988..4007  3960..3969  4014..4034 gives -4.8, 5.91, 11.7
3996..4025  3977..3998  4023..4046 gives -0.8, 10.9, 11.7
